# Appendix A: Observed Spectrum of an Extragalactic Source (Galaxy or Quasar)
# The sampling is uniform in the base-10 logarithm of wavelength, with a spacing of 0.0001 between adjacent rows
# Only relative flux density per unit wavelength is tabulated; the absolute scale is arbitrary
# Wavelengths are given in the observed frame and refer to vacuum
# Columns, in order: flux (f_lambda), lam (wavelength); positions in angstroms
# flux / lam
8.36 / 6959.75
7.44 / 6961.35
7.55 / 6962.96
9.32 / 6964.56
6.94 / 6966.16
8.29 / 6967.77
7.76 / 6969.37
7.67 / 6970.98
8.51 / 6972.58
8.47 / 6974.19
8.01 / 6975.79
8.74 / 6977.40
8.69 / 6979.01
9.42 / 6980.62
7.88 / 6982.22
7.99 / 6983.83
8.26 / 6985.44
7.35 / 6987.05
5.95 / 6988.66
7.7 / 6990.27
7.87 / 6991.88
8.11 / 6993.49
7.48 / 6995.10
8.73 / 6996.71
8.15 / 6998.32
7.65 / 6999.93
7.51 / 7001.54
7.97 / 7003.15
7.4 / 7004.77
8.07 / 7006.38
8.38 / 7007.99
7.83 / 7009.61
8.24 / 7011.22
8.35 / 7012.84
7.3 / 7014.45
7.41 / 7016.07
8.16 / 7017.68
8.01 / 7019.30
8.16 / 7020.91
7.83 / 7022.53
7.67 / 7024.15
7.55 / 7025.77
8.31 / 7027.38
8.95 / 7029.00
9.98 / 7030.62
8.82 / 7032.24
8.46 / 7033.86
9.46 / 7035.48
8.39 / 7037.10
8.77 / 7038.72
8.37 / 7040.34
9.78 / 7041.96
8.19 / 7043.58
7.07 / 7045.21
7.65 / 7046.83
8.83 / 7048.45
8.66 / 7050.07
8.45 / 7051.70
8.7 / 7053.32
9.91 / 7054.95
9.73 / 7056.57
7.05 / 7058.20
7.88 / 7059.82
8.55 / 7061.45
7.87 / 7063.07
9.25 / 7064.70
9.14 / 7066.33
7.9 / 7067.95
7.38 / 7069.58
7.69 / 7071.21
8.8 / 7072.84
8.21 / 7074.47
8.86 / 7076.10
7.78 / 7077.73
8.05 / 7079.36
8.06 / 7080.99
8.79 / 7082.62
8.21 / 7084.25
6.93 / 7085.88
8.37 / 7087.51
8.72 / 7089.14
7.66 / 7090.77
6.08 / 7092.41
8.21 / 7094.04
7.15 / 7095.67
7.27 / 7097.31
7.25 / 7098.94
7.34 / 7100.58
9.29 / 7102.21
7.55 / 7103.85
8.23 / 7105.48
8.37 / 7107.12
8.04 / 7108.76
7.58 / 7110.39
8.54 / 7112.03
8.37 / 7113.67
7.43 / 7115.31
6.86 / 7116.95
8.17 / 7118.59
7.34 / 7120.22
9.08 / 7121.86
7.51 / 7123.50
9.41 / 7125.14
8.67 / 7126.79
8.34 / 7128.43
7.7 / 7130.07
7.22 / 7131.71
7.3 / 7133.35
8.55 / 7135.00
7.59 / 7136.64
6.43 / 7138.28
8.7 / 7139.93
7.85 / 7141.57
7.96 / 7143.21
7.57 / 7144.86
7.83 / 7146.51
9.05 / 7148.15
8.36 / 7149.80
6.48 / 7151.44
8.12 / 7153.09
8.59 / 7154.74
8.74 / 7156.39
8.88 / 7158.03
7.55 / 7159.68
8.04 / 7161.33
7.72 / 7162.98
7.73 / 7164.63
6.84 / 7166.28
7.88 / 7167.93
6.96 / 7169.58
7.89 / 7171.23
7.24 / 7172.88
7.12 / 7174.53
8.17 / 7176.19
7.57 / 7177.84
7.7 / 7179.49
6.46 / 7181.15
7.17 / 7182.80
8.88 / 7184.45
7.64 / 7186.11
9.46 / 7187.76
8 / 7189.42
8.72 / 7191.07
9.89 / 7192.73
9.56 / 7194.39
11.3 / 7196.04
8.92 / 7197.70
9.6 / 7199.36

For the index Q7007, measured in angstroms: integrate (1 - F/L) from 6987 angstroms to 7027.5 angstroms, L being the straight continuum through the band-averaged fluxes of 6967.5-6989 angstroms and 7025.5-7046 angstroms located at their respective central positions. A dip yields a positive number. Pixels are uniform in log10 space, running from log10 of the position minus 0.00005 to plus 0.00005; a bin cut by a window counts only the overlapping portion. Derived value 2.8 angstroms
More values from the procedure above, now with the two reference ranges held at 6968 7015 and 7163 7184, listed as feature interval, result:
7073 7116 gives -1.54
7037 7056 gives -1.86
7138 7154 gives -0.78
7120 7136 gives -1.19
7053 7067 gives -1.60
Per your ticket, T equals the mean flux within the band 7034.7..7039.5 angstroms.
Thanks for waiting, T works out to 8.87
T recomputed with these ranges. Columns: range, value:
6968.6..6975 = 8.11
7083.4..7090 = 8.07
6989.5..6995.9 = 7.79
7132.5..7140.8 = 7.71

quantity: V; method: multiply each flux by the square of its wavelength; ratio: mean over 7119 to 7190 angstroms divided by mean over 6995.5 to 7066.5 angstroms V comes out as 1.0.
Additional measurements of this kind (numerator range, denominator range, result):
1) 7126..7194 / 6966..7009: 1.04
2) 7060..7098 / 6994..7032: 1.02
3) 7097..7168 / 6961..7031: 1.03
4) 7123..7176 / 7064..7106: 1.00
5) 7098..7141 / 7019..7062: 0.96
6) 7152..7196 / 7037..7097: 1.01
